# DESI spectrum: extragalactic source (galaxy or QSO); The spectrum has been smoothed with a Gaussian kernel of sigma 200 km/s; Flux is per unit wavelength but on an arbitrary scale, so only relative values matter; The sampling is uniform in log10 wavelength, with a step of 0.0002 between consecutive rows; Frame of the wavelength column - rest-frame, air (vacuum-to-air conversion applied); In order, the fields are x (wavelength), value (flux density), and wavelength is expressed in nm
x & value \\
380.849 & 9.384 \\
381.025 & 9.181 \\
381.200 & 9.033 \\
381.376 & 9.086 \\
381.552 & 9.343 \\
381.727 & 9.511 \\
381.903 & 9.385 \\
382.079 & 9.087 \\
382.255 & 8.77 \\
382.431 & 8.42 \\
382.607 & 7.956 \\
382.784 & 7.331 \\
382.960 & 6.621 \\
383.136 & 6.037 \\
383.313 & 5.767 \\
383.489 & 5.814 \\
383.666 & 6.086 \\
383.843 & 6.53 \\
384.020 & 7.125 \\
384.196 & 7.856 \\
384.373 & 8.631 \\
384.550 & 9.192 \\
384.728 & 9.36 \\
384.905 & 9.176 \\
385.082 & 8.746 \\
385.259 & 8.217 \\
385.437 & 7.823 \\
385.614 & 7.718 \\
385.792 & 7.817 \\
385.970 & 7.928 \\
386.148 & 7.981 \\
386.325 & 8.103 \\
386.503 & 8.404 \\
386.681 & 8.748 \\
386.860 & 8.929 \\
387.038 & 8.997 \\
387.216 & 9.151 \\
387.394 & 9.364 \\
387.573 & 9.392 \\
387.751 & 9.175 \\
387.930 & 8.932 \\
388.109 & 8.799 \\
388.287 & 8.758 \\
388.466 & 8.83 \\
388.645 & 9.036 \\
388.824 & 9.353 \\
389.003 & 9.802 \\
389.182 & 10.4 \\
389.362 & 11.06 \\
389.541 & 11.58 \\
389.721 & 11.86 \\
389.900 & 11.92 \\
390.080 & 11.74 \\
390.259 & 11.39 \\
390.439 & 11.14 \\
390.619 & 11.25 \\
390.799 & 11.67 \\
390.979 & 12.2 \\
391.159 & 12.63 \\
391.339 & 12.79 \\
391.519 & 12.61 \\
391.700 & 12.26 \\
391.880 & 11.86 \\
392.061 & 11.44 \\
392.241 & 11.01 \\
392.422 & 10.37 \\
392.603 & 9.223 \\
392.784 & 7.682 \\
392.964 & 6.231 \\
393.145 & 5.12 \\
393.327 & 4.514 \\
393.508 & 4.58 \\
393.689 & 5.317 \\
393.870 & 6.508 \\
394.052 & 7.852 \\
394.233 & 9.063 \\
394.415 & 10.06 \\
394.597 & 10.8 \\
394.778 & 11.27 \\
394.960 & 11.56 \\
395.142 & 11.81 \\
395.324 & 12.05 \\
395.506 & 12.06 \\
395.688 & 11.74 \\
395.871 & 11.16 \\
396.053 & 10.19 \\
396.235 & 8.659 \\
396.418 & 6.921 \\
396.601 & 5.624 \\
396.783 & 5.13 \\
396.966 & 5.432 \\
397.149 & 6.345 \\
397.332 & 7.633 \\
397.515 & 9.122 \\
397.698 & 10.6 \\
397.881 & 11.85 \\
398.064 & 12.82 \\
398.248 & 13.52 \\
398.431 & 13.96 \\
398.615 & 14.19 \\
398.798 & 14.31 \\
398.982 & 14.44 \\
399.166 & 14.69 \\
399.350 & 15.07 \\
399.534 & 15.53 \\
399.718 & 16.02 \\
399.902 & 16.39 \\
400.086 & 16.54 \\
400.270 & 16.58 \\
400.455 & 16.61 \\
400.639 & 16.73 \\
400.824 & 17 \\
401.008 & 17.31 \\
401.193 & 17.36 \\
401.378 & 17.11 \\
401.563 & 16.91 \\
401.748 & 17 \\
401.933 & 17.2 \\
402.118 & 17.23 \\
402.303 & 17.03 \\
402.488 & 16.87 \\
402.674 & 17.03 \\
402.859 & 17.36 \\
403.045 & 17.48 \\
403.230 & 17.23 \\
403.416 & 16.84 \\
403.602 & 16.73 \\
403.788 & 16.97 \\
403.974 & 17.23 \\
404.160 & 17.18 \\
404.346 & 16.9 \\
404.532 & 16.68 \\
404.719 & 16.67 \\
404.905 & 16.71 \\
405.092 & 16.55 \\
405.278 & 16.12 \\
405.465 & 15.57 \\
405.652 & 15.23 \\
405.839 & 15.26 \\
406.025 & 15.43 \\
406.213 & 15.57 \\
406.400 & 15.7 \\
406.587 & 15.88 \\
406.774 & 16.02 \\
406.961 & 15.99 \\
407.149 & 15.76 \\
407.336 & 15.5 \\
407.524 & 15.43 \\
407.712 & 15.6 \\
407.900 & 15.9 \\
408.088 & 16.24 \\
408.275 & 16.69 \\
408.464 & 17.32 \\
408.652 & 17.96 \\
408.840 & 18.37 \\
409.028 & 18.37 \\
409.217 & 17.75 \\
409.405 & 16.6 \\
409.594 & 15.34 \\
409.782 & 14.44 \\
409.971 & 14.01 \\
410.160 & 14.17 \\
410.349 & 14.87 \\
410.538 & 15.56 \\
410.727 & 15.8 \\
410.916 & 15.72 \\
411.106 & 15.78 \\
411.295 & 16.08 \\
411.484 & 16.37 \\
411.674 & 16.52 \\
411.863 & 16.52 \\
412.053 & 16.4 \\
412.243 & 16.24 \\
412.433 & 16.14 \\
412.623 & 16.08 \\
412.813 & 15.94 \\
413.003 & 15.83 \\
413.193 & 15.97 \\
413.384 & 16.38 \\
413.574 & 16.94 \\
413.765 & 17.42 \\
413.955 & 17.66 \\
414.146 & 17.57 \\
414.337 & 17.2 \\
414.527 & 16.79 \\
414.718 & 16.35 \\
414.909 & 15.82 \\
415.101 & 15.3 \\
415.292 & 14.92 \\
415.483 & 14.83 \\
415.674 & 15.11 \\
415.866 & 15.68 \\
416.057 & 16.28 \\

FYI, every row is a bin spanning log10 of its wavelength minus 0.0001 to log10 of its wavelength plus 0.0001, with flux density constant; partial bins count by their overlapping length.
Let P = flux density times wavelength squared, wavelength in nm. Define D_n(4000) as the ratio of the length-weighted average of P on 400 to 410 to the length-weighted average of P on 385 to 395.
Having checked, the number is 1.88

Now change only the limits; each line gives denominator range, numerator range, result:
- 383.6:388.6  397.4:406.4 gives 2.03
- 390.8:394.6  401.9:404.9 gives 1.94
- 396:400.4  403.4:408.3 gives 1.42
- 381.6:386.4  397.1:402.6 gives 2.04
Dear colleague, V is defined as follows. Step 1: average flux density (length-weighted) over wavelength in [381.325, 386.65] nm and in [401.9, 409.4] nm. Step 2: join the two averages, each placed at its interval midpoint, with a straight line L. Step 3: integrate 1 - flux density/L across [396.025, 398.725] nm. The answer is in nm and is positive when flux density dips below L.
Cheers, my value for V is 0.785 nm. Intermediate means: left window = 7.99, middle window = 9.49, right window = 16.6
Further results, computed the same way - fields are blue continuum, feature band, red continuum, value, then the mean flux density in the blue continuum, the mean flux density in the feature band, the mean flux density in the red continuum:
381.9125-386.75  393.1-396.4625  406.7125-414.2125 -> 0.64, 7.85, 9.1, 16.2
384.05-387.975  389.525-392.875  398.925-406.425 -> -0.12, 8.6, 11.4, 16.5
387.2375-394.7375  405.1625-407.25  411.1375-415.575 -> -0.22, 9.75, 15.7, 16.3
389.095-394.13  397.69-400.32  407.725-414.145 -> -0.45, 9.93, 14.5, 16.3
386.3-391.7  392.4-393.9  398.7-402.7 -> 0.72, 10.3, 6.45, 16.4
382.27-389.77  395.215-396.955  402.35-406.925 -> 0.49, 8.49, 9.13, 16.5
